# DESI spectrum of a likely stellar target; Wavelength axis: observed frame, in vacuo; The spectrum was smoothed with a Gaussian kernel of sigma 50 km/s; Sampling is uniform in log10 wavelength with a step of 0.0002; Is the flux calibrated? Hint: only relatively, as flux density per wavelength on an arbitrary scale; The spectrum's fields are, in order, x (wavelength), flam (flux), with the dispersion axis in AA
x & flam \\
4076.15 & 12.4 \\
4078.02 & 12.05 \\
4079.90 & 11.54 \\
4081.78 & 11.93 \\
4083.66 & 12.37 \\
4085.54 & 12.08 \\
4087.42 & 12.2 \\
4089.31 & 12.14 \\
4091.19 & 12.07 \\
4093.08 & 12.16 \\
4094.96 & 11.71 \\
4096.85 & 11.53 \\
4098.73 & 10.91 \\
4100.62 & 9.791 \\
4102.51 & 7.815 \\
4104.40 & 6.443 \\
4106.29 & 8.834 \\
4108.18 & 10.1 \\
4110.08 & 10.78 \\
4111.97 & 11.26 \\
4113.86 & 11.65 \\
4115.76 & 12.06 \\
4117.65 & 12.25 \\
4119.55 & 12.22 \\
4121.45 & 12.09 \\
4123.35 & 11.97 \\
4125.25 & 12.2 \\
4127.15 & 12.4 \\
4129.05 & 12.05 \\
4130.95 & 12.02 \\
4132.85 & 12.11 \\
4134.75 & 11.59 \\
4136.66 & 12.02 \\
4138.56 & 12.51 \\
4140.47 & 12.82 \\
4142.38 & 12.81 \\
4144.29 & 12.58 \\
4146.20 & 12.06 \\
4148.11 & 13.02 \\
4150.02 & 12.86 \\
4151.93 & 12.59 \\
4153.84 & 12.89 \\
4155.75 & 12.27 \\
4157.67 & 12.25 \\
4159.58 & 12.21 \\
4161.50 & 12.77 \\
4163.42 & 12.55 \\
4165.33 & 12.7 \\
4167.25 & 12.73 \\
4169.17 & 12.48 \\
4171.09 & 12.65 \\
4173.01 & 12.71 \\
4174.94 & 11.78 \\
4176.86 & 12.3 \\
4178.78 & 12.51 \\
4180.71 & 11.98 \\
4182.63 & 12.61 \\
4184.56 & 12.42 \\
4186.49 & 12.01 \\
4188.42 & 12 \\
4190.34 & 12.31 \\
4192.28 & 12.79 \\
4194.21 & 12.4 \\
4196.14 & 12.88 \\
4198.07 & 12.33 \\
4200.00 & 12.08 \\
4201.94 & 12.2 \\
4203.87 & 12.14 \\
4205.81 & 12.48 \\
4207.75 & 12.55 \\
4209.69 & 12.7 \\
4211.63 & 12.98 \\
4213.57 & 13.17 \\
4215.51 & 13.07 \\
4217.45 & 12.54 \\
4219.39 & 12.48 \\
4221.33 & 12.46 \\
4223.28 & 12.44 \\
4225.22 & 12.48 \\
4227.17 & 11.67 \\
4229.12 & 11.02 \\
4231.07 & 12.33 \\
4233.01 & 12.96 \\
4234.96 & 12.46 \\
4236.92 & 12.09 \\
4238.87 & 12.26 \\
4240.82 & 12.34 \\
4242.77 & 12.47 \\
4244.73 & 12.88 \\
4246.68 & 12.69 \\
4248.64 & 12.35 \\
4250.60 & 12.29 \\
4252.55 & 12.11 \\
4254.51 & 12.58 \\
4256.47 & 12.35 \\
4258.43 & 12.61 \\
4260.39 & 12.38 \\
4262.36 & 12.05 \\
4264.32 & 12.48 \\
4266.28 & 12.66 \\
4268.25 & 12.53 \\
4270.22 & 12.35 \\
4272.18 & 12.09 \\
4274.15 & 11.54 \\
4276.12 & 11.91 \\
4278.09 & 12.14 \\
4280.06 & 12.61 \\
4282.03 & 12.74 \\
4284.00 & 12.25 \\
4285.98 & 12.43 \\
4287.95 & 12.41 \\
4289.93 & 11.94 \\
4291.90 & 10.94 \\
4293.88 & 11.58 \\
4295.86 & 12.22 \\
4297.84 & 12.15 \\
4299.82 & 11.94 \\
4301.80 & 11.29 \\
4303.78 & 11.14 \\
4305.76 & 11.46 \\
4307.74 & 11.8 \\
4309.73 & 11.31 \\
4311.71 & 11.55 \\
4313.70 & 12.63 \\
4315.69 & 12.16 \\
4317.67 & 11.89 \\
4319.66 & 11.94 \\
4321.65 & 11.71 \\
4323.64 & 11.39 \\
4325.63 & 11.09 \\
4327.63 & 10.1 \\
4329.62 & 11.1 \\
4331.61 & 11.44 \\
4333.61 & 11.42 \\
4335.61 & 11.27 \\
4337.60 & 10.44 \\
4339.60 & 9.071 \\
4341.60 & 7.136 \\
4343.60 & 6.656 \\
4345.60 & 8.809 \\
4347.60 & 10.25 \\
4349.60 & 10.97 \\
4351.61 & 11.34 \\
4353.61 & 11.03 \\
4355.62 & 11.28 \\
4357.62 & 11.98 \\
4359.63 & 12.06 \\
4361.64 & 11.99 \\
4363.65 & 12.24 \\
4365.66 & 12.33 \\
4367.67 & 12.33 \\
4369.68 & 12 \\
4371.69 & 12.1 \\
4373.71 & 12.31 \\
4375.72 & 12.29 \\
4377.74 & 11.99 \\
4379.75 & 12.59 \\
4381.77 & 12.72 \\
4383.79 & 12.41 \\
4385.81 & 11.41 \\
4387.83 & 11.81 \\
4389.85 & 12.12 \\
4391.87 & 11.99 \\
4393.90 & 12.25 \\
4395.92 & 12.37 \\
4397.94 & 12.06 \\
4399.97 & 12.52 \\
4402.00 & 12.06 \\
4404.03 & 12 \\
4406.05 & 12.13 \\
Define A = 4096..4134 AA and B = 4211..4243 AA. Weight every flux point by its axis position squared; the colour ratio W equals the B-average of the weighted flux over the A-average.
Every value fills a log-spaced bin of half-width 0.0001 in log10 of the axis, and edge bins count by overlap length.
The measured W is 1.19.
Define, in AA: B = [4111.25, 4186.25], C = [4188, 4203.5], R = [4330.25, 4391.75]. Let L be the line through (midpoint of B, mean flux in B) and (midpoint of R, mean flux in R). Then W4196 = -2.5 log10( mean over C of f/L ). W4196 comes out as -0.03 mag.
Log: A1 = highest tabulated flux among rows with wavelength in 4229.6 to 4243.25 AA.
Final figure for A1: 12.96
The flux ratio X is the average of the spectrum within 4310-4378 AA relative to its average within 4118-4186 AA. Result 0.90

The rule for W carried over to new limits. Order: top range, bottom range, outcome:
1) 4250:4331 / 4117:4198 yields 1.03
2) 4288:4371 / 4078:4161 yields 1.06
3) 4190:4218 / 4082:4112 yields 1.23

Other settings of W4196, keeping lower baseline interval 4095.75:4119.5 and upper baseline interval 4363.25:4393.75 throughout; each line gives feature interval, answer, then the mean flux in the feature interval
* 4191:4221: -0.14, 12.6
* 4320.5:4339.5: 0.08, 11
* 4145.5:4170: -0.18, 12.6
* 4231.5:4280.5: -0.09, 12.4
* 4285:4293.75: -0.03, 11.9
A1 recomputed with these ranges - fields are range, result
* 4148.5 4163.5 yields 12.89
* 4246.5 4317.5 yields 12.74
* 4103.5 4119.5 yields 12.25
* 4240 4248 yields 12.88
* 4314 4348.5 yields 12.16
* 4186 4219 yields 13.17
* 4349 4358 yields 11.98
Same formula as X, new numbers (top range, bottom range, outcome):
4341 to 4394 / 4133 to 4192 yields 0.92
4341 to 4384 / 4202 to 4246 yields 0.91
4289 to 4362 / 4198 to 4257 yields 0.89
